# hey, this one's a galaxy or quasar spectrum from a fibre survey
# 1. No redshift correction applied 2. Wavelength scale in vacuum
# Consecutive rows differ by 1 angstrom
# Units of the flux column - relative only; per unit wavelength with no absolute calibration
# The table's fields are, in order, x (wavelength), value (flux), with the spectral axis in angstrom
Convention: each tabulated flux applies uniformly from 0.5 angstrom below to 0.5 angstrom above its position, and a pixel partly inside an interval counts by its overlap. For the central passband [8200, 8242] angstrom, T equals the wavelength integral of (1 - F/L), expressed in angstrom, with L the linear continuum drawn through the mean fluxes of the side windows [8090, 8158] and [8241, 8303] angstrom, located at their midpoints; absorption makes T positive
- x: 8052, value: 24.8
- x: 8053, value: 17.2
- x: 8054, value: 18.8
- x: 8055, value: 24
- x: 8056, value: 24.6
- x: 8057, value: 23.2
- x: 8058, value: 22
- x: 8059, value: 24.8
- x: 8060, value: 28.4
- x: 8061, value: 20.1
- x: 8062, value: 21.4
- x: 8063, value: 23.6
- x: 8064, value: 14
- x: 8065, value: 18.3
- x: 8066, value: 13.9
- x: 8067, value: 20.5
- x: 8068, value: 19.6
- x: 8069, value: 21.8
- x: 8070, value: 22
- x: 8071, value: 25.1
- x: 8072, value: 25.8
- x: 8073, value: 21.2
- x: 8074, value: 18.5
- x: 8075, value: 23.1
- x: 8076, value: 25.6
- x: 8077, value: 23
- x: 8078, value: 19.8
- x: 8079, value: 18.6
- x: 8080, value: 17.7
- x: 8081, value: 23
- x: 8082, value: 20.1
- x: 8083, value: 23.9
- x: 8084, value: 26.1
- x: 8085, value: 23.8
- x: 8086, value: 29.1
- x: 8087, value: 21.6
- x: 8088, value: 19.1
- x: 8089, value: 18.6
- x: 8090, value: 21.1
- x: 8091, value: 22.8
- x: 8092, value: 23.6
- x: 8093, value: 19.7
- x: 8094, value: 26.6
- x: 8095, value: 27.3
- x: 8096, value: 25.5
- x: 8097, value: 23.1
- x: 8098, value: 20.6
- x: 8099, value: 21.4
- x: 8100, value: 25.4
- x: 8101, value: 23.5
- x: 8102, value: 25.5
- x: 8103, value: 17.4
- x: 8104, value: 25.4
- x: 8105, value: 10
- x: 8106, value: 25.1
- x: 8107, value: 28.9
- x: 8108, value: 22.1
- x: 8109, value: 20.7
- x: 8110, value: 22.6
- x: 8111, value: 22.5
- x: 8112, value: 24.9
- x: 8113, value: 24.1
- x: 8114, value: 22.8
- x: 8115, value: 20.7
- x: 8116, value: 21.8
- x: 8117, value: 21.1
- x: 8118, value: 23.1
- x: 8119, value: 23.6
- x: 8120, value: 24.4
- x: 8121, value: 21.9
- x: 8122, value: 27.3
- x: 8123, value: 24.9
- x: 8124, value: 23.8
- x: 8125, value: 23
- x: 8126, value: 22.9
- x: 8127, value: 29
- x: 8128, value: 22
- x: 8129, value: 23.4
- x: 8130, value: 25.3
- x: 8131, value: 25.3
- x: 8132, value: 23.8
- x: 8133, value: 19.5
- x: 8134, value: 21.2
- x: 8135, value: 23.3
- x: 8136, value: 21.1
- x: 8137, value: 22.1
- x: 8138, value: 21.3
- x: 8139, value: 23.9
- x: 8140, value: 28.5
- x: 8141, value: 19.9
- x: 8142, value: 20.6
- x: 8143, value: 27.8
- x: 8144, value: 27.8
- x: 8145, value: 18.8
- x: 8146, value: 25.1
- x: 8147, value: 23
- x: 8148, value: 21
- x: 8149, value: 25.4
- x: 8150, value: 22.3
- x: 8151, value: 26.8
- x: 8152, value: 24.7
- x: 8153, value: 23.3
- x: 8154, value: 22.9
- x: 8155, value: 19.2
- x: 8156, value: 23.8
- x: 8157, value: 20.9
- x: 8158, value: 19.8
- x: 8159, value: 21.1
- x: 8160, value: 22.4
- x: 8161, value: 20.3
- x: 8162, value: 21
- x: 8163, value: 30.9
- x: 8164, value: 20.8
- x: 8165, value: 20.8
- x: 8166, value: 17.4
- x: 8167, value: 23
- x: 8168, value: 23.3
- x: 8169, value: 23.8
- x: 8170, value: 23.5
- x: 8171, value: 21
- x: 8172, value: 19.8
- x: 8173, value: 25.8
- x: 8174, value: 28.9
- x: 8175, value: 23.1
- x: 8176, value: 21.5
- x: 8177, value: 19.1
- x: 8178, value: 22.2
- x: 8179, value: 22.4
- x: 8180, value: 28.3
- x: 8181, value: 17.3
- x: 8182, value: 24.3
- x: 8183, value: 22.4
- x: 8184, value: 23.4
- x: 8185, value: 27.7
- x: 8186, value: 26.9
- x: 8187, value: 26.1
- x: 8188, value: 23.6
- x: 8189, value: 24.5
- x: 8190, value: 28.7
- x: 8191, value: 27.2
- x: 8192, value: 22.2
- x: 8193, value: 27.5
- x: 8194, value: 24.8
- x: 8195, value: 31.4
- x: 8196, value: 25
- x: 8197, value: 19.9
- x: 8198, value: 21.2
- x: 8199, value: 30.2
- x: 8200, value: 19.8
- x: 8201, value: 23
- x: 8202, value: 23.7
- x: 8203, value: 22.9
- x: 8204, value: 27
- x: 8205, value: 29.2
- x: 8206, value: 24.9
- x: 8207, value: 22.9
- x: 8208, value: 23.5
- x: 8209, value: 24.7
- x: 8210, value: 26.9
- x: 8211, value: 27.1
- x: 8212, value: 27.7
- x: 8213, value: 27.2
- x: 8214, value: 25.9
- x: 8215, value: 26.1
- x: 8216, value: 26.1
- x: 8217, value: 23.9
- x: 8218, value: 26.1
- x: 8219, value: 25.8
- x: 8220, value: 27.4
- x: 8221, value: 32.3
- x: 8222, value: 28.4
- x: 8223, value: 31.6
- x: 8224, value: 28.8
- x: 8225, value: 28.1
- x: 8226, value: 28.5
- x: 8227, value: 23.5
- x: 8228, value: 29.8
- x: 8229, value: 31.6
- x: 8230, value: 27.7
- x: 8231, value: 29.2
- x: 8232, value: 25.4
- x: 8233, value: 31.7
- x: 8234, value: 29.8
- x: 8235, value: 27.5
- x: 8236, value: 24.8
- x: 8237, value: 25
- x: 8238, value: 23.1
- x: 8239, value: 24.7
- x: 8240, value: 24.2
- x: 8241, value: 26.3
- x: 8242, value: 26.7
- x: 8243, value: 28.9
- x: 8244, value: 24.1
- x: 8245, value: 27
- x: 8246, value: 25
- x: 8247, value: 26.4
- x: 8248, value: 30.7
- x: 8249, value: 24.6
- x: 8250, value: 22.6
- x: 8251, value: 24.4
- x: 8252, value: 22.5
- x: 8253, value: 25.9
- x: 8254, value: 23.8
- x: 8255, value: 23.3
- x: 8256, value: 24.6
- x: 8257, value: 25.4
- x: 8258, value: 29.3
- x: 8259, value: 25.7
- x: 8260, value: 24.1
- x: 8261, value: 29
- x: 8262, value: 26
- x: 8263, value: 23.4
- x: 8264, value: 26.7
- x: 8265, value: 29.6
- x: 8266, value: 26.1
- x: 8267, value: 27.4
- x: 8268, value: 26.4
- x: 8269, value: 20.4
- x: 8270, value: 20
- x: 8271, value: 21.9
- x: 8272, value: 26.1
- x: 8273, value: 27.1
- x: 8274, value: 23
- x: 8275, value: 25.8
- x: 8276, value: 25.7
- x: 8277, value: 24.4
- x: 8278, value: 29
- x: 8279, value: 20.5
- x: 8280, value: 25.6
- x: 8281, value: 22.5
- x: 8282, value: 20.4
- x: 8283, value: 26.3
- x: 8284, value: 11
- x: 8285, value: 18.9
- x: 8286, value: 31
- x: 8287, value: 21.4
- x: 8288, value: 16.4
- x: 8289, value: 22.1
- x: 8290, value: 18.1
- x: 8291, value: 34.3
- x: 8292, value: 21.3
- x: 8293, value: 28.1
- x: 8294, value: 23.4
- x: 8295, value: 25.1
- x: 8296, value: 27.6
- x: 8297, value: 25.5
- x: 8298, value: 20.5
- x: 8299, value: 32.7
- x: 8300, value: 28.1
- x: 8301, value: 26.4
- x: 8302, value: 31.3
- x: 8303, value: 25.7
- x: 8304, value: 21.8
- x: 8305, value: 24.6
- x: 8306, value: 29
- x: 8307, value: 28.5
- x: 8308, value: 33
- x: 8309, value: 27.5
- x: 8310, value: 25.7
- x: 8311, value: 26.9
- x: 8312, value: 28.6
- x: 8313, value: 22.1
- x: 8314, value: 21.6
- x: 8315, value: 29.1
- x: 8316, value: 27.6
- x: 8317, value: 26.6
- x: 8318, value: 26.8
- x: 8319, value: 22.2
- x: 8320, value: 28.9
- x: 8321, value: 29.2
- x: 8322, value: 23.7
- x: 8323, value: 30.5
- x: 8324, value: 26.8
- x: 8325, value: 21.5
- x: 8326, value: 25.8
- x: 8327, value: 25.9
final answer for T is -3.9 angstrom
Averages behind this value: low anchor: 23.1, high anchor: 25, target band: 26.6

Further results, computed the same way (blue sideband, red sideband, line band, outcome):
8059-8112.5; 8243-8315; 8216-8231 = -2.3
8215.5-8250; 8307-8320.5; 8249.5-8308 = 4.4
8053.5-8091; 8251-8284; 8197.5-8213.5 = -0.9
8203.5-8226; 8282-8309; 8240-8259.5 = 0.4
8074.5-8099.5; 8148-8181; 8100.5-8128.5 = -0.5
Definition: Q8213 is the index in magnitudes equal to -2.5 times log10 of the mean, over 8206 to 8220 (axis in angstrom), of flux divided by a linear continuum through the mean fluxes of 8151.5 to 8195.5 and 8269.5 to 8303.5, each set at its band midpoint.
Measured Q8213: -0.09 mag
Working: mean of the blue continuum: 23.5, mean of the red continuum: 24.3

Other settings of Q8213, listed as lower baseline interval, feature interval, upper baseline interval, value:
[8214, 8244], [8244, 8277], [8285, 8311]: 0.056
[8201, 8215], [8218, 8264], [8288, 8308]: -0.038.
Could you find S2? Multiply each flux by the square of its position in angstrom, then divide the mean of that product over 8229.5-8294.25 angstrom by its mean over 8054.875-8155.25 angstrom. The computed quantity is 1.14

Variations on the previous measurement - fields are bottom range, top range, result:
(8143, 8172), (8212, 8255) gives 1.20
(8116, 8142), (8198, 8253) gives 1.16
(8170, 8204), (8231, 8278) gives 1.08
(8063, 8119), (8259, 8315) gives 1.19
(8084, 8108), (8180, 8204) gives 1.10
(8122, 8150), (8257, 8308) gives 1.10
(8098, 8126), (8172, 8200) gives 1.09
